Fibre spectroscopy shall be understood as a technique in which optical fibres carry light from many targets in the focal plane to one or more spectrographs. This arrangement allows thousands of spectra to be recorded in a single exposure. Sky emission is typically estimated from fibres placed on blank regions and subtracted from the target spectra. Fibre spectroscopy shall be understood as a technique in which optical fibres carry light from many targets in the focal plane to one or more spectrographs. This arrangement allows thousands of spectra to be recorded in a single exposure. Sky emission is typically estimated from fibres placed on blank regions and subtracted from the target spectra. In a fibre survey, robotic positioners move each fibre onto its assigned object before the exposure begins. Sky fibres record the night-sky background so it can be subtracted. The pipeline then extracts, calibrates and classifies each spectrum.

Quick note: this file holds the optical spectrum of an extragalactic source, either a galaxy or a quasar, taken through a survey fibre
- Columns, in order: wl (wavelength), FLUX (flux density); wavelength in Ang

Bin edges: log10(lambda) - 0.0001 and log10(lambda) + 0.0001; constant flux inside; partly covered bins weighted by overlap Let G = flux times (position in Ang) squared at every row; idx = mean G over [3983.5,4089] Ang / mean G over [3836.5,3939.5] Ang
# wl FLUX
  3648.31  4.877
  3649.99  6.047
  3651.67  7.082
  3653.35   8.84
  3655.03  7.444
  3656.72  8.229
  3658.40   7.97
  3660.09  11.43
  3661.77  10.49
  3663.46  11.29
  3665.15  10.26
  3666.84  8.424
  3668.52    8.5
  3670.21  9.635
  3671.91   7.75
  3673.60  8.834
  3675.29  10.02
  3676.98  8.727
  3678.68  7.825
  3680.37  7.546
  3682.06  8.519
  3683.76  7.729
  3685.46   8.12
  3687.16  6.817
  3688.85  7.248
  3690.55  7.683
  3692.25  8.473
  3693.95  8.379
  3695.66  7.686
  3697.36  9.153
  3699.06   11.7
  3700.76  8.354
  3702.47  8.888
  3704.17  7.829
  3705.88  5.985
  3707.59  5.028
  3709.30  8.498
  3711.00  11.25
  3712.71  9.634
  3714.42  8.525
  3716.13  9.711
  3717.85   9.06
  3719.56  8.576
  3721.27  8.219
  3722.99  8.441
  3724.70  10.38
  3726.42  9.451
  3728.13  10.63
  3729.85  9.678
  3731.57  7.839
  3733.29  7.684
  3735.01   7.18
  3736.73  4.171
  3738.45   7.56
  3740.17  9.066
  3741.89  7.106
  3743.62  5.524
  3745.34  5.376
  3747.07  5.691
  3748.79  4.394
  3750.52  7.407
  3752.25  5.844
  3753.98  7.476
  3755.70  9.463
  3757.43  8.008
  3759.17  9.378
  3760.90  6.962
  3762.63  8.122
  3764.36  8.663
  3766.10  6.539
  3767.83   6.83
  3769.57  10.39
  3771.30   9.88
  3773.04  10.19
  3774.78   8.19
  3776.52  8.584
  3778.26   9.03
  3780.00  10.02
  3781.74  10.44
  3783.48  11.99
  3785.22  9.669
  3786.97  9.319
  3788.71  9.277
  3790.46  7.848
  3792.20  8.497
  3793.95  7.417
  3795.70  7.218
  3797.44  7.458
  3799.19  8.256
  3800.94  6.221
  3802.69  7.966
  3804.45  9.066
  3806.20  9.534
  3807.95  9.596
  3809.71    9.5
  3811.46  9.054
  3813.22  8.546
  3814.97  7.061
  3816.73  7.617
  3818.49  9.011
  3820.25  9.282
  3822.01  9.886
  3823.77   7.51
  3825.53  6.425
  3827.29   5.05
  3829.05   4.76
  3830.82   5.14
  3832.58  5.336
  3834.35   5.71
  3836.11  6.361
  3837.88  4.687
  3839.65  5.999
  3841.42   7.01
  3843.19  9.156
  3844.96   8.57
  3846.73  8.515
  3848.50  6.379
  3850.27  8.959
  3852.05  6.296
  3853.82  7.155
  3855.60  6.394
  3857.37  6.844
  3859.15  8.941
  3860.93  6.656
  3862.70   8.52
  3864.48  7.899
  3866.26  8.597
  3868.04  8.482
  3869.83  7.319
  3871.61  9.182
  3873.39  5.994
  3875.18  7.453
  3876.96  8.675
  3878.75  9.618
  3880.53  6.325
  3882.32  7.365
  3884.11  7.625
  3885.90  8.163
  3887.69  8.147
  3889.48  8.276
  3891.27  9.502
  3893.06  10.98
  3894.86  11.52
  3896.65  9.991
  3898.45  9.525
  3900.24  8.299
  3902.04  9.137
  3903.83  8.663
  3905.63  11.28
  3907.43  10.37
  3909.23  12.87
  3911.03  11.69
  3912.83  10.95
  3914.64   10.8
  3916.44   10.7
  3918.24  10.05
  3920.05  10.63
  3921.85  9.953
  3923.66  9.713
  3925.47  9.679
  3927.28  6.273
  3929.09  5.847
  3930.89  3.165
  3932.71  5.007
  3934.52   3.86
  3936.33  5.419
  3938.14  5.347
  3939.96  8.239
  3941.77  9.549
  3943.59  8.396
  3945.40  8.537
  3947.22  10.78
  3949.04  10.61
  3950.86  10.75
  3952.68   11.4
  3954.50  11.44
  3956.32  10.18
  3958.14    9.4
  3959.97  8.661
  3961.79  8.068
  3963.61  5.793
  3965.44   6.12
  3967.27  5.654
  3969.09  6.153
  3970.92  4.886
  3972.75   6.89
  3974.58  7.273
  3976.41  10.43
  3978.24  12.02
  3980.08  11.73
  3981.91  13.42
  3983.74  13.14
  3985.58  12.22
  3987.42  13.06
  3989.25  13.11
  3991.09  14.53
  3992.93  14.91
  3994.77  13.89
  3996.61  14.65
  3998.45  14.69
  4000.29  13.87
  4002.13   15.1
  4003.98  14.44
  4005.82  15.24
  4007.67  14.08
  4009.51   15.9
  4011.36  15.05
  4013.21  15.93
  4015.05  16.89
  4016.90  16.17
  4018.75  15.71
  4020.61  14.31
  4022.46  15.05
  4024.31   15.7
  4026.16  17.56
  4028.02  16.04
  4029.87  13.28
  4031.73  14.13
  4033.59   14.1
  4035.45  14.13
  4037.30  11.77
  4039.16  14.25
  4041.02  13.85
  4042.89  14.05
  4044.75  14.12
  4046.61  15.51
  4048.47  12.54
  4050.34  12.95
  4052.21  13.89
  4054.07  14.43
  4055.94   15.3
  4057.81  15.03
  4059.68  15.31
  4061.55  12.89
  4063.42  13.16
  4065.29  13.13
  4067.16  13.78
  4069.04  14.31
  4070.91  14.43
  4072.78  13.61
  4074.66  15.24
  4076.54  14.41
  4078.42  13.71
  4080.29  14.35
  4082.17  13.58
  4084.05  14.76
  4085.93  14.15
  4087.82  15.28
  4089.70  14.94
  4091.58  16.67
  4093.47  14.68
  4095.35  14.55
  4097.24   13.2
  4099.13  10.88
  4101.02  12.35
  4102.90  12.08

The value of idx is 1.88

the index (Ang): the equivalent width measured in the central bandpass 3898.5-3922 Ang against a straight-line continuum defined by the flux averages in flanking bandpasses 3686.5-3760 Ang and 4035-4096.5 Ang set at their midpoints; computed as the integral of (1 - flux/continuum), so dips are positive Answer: 2.1 Ang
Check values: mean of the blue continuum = 8.01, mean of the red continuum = 14.2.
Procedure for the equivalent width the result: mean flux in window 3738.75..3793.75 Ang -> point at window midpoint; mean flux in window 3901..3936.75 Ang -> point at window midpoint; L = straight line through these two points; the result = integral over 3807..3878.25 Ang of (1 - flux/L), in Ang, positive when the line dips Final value 8.6 Ang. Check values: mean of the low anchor 8.22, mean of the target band 7.5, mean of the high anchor 8.84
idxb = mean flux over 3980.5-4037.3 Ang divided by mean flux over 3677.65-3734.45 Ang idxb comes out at 1.7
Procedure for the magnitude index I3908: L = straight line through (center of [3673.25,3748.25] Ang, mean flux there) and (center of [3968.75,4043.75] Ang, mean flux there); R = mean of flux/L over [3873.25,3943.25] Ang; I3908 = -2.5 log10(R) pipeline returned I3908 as 0.33 mag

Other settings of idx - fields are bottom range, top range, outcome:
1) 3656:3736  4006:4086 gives 1.99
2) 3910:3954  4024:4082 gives 1.74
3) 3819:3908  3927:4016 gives 1.41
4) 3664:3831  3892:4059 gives 1.58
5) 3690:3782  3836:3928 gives 1.14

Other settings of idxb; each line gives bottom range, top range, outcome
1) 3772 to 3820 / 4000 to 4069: 1.66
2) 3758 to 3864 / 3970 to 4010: 1.59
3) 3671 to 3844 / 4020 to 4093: 1.78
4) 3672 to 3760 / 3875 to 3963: 1.11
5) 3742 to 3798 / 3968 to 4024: 1.62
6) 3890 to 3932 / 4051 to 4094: 1.50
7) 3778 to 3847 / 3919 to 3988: 1.09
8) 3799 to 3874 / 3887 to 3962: 1.21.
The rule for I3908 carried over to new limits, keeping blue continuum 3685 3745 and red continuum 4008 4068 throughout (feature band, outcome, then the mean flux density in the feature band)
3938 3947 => 0.44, 8.45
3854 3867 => 0.40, 7.66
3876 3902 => 0.30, 8.86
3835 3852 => 0.43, 7.22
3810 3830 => 0.31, 7.7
